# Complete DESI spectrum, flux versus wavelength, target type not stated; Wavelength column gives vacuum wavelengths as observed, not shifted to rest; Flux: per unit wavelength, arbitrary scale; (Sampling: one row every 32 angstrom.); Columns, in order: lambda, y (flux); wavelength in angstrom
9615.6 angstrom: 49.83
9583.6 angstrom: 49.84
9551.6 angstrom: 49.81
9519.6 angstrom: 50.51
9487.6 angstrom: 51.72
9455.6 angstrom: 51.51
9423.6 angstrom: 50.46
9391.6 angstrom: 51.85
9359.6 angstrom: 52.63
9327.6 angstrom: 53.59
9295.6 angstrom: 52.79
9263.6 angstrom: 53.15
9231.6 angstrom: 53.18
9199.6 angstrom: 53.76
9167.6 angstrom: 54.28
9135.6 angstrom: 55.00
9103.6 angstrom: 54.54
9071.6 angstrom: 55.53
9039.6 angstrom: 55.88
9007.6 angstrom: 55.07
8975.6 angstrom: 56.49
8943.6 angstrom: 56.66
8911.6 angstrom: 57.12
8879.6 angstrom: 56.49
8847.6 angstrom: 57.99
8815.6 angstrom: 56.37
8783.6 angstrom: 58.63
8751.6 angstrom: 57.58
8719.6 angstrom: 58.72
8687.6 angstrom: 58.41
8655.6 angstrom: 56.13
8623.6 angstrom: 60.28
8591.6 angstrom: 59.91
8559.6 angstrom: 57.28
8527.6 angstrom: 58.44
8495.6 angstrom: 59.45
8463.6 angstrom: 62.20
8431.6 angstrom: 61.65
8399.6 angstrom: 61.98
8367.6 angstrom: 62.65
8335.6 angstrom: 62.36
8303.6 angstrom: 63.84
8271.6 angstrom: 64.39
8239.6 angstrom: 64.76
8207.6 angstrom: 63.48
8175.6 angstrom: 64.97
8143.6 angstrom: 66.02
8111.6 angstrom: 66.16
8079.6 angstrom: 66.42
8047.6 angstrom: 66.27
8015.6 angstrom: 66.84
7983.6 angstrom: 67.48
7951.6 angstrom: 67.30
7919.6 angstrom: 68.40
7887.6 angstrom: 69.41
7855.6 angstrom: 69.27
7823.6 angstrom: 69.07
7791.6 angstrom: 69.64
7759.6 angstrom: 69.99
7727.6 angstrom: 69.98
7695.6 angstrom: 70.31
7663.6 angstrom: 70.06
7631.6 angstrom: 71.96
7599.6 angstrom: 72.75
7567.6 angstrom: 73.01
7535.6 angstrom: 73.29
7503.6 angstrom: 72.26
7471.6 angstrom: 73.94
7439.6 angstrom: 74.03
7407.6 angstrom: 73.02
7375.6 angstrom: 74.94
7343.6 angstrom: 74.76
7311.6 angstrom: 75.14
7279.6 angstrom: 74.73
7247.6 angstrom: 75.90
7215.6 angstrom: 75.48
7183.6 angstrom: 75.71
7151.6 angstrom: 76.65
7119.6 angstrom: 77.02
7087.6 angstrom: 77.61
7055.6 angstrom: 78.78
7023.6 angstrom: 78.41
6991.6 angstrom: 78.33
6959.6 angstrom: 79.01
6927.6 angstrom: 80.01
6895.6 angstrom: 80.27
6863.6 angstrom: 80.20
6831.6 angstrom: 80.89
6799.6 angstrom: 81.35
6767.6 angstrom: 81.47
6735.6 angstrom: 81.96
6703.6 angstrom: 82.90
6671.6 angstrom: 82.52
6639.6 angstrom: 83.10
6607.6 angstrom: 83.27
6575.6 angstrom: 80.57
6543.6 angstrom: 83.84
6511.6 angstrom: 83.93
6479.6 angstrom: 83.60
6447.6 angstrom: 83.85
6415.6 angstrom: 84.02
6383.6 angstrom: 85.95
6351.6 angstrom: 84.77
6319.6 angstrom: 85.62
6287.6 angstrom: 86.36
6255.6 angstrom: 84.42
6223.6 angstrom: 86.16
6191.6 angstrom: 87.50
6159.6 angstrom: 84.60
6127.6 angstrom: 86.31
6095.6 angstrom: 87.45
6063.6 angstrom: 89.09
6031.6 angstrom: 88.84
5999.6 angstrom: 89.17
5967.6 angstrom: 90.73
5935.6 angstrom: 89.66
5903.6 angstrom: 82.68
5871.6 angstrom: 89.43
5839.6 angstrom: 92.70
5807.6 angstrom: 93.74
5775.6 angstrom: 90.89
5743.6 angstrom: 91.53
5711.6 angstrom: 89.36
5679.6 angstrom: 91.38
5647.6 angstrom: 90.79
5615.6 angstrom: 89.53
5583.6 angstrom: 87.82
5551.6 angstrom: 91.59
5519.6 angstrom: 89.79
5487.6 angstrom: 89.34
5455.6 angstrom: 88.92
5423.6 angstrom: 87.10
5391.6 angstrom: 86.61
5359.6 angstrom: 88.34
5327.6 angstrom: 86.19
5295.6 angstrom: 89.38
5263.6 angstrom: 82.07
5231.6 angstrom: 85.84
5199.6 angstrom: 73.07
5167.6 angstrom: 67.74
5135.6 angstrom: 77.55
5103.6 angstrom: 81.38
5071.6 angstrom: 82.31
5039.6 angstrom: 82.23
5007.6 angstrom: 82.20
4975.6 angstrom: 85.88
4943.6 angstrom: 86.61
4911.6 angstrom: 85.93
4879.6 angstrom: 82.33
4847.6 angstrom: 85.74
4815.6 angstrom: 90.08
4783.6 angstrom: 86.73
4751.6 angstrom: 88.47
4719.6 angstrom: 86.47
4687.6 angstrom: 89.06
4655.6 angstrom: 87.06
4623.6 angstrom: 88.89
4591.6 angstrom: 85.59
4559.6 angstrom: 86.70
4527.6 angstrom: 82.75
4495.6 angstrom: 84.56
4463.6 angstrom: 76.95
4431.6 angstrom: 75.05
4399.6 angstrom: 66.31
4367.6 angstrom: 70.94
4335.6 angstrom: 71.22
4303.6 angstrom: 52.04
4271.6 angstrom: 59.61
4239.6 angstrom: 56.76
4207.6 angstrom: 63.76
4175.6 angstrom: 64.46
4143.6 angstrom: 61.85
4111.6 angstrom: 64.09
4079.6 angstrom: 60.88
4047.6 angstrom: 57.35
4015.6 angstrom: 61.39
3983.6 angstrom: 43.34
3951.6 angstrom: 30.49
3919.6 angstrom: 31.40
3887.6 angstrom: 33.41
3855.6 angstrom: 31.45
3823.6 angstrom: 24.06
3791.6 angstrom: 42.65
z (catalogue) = 0.000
